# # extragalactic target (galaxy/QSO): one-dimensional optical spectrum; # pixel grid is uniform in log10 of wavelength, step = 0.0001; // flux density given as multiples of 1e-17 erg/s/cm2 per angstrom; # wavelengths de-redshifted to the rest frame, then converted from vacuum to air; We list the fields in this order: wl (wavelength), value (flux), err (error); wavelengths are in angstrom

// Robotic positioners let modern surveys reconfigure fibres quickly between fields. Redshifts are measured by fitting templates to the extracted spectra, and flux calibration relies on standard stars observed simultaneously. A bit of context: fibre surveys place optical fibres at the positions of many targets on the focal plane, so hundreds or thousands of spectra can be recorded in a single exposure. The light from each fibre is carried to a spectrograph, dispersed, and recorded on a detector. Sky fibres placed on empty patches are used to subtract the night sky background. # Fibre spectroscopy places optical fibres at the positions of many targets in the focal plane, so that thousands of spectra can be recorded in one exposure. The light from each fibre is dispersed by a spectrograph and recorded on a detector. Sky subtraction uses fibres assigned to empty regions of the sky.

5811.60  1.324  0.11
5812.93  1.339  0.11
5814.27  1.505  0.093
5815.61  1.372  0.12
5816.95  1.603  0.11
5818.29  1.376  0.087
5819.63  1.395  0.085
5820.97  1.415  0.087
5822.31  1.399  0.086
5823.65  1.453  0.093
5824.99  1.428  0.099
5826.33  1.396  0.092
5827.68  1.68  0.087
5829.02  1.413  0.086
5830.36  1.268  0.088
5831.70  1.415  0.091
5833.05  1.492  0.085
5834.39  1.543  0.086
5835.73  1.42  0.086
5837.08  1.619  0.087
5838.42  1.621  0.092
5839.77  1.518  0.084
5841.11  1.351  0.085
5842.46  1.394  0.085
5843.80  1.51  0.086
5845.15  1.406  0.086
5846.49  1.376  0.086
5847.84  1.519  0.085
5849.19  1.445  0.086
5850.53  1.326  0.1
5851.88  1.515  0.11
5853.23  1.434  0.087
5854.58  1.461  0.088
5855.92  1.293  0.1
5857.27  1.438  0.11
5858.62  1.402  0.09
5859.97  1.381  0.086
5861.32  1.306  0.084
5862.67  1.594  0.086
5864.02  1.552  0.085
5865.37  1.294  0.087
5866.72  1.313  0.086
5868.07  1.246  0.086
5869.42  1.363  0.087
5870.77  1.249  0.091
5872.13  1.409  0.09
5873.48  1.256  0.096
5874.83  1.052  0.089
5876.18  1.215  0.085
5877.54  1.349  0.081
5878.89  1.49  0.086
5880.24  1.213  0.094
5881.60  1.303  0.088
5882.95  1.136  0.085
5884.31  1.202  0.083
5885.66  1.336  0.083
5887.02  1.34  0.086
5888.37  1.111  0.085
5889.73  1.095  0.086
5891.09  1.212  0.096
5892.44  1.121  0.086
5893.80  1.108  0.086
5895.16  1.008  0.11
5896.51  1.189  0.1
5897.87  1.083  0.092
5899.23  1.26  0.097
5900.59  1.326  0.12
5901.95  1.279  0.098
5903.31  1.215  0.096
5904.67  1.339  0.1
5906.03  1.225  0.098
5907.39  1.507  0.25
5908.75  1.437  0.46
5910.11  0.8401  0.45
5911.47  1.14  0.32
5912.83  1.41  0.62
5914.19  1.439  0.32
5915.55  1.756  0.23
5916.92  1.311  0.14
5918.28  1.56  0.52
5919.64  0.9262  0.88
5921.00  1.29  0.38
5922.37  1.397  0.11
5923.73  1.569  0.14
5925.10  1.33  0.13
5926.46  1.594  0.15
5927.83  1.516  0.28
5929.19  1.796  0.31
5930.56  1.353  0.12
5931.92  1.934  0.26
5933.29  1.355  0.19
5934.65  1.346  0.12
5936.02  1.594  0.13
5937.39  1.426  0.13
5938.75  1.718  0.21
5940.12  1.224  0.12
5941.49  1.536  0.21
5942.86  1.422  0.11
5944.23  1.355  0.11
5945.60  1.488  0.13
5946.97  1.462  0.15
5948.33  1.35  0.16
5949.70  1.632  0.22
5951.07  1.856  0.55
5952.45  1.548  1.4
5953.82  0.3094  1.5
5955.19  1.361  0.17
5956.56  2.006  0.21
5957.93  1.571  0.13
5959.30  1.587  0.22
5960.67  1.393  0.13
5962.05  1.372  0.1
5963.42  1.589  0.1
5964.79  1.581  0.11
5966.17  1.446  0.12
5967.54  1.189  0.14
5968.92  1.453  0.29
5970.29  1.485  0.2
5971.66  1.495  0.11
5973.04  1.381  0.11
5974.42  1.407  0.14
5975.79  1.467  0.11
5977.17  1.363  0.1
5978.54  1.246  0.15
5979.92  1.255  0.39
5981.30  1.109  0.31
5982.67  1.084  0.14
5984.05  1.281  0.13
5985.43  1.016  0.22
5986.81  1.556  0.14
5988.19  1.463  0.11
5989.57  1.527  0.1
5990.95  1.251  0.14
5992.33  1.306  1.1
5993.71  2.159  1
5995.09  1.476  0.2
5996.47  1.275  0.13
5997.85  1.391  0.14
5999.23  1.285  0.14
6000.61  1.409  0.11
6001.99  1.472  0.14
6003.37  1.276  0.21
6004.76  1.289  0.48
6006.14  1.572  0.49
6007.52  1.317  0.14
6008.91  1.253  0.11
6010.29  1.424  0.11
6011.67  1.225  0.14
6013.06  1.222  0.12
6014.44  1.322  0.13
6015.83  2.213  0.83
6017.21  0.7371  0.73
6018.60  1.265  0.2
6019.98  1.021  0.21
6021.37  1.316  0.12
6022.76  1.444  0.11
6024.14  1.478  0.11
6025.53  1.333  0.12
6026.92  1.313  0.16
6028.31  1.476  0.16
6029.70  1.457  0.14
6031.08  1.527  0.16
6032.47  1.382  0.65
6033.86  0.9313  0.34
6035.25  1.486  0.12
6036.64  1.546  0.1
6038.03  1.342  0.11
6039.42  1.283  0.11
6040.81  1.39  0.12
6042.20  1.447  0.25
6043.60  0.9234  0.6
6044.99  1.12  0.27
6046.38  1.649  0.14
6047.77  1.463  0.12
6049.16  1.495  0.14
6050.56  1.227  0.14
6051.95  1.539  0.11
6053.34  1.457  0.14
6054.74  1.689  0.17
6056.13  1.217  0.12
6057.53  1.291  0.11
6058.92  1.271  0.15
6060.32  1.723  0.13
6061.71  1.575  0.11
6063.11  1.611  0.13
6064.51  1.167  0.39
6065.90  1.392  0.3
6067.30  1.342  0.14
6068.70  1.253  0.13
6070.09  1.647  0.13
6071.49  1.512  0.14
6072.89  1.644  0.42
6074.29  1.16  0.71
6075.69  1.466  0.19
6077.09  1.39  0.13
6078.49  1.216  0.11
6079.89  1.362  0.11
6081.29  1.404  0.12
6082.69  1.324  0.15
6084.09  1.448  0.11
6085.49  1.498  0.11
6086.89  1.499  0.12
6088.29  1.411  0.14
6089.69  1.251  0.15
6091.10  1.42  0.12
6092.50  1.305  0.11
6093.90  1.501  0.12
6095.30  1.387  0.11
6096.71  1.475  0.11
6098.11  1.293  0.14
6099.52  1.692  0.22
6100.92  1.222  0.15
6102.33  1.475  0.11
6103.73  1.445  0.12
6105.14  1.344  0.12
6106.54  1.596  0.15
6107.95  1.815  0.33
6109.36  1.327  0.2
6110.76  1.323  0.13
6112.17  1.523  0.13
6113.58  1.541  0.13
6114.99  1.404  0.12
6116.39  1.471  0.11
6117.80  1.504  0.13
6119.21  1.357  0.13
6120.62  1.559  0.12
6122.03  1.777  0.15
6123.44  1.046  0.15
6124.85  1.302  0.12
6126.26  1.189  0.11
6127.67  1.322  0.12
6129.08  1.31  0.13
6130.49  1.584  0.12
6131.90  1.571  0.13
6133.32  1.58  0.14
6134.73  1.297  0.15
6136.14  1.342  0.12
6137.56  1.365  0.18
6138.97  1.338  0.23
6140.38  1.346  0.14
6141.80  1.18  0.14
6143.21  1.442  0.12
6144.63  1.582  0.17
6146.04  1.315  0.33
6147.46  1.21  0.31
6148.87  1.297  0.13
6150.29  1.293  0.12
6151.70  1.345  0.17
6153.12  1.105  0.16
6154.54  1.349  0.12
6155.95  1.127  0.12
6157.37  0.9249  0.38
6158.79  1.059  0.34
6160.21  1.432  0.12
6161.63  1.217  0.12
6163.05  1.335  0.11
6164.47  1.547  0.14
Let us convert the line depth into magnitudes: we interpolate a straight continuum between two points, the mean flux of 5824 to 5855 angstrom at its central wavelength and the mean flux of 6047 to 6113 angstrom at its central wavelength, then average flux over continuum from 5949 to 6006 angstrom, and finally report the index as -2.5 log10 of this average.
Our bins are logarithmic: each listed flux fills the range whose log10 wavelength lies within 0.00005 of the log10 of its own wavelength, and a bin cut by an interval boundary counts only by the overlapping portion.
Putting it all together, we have 0.03 mag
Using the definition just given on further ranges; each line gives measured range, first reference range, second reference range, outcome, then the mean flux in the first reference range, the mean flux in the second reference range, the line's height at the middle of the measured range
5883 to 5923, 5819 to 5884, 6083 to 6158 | 0.11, 1.4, 1.39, 1.39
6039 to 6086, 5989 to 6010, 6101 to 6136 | 0.02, 1.42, 1.44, 1.43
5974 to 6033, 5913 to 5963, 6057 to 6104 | 0.06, 1.46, 1.41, 1.44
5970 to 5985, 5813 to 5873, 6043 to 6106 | 0.08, 1.43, 1.41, 1.42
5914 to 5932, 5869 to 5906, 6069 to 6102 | -0.16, 1.23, 1.41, 1.26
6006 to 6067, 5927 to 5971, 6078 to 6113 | 0.06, 1.48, 1.42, 1.45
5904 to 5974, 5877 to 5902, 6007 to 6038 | -0.14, 1.22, 1.35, 1.27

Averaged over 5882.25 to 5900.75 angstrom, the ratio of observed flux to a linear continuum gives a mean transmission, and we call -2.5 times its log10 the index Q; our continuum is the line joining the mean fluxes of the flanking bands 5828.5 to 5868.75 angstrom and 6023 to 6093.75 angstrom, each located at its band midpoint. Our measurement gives 0.21 mag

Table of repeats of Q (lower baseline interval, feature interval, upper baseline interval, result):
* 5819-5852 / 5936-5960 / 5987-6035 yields -0.046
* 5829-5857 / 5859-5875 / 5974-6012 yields 0.069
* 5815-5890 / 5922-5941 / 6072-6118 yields -0.085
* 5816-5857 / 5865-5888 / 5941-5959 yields 0.138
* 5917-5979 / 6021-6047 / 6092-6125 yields 0.069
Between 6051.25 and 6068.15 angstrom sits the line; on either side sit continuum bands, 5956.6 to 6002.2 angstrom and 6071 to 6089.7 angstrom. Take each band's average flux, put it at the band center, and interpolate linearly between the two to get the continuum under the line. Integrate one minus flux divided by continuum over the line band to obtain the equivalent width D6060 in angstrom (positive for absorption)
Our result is -0.4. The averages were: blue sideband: 1.41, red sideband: 1.4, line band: 1.44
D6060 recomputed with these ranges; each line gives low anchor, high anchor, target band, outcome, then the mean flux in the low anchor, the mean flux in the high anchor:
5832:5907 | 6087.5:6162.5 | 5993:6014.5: -0.7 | 1.33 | 1.38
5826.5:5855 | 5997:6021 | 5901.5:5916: 0.9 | 1.46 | 1.33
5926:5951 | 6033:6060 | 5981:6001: 0.9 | 1.51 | 1.36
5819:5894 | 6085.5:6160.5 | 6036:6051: 0.2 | 1.37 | 1.38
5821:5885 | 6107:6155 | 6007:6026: 0.9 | 1.39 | 1.39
